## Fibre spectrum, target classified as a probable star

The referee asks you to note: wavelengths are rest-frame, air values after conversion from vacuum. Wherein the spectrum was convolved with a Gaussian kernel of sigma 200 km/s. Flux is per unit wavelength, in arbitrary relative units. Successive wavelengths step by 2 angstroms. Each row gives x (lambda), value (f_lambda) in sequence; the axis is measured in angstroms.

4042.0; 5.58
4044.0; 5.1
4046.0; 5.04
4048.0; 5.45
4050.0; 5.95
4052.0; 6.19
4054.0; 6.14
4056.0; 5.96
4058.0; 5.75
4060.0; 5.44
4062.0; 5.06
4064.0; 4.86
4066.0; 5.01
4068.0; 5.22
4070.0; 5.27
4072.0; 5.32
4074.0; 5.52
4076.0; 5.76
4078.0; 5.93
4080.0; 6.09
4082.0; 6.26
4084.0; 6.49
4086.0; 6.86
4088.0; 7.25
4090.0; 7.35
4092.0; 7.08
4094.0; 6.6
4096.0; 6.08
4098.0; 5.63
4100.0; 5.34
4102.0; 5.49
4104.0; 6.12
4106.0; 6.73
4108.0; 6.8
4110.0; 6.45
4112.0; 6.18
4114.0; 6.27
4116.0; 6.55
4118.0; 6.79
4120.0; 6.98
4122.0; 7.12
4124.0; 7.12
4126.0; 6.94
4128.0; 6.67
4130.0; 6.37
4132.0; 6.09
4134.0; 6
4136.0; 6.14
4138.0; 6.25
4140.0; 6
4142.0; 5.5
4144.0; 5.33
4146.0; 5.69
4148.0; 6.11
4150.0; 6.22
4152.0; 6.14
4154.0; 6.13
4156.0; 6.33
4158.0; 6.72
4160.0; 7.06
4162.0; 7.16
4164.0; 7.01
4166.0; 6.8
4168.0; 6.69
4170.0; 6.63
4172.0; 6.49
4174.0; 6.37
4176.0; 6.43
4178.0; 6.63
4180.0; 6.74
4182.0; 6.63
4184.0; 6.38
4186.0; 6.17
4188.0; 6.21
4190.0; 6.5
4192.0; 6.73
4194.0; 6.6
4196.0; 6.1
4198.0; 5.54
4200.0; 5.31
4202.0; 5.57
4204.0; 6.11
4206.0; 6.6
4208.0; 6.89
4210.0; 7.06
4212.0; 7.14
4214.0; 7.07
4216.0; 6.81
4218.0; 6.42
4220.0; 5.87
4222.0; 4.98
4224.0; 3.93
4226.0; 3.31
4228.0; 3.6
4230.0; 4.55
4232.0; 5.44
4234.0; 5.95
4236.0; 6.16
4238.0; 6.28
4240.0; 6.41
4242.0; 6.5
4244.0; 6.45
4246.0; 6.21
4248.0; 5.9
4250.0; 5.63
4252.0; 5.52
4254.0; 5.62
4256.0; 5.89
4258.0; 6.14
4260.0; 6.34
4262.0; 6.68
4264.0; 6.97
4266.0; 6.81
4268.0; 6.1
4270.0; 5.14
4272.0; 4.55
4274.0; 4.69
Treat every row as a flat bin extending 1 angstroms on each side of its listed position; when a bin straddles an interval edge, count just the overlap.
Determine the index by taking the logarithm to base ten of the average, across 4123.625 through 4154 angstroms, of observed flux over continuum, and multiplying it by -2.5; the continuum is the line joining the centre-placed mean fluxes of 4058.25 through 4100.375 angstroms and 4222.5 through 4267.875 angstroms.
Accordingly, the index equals -0.05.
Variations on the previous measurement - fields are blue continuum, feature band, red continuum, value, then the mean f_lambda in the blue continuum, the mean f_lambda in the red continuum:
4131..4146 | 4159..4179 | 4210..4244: -0.156 mag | 5.89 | 5.72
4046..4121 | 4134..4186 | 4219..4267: -0.086 mag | 6.05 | 5.71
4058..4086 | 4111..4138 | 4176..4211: -0.108 mag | 5.61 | 6.34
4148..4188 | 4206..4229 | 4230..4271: 0.089 mag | 6.54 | 6.07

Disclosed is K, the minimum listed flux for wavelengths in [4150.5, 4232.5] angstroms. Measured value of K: 3.31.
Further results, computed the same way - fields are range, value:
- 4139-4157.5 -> 5.33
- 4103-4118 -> 6.12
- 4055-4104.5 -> 4.86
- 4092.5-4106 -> 5.34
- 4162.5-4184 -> 6.37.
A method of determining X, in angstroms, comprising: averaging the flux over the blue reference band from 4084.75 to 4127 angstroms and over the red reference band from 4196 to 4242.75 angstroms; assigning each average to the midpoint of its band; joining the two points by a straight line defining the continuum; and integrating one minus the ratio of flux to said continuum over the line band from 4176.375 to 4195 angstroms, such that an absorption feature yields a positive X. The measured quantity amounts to -1.5 angstroms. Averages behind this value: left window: 6.56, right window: 5.81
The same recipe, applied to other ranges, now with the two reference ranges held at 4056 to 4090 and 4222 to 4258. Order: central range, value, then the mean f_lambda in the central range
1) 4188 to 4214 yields -3.7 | 6.37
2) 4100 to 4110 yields -0.8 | 6.21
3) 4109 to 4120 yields -1.5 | 6.5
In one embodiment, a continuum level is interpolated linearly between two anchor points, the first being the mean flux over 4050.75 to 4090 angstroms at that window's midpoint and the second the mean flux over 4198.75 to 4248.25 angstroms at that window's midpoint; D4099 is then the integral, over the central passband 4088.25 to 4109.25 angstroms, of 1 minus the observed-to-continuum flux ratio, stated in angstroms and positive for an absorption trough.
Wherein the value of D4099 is -1.8 angstroms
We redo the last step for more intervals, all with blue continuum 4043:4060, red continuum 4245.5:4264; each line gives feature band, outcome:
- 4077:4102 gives -2.73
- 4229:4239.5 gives 0.51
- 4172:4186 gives -1.41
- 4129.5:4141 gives -0.60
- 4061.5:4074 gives 1.21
